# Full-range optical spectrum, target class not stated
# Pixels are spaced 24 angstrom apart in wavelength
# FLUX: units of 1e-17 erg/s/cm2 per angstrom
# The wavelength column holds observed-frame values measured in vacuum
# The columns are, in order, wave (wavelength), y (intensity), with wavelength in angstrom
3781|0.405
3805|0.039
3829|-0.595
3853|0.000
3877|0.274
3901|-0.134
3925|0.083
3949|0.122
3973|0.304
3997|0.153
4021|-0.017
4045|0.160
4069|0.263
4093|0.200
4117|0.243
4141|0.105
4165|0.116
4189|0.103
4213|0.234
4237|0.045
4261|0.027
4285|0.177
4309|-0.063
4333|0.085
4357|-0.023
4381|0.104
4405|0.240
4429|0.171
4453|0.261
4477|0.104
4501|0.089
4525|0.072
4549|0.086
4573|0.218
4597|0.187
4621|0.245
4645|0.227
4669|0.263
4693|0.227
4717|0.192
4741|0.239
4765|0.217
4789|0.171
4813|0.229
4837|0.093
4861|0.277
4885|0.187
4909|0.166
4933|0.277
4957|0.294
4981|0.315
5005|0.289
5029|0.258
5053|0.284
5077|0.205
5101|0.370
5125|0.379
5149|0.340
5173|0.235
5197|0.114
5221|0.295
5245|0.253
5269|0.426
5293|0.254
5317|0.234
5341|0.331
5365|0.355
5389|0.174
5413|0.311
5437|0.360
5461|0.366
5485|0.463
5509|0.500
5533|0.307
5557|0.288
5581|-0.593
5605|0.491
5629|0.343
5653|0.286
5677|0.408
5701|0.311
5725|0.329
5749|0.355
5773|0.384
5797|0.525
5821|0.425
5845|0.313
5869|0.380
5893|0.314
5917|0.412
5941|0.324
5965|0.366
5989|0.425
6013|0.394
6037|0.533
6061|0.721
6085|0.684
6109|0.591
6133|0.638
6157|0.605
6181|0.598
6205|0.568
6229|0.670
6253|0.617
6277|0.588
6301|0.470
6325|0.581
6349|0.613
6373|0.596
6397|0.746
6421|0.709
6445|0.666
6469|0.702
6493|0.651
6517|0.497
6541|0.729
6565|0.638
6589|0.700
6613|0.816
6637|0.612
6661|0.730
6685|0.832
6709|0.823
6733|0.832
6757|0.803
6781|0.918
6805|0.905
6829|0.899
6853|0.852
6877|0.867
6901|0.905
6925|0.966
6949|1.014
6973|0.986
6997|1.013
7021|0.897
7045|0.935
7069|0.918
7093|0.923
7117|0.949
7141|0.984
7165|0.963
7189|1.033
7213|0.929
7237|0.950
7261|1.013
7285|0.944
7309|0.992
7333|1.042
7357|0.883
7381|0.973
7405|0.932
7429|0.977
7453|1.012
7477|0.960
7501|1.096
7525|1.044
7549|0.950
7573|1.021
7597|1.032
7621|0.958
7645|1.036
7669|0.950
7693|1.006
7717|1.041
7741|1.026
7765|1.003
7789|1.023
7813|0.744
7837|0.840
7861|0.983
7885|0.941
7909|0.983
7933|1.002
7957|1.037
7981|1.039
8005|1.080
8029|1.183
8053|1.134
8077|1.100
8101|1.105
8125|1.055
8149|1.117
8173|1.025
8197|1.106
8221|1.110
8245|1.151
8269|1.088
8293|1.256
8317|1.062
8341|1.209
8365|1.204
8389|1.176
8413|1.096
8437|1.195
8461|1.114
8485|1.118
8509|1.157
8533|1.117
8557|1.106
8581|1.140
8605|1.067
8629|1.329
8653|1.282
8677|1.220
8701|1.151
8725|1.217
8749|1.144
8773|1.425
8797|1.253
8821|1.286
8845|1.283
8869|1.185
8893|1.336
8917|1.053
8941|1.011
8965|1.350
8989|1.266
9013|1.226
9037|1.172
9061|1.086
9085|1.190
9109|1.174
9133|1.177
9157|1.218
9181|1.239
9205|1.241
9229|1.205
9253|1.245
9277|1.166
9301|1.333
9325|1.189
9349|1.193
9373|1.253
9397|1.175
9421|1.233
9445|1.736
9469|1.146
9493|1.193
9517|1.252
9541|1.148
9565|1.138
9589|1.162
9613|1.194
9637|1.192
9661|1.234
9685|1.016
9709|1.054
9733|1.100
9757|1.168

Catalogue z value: 0.513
